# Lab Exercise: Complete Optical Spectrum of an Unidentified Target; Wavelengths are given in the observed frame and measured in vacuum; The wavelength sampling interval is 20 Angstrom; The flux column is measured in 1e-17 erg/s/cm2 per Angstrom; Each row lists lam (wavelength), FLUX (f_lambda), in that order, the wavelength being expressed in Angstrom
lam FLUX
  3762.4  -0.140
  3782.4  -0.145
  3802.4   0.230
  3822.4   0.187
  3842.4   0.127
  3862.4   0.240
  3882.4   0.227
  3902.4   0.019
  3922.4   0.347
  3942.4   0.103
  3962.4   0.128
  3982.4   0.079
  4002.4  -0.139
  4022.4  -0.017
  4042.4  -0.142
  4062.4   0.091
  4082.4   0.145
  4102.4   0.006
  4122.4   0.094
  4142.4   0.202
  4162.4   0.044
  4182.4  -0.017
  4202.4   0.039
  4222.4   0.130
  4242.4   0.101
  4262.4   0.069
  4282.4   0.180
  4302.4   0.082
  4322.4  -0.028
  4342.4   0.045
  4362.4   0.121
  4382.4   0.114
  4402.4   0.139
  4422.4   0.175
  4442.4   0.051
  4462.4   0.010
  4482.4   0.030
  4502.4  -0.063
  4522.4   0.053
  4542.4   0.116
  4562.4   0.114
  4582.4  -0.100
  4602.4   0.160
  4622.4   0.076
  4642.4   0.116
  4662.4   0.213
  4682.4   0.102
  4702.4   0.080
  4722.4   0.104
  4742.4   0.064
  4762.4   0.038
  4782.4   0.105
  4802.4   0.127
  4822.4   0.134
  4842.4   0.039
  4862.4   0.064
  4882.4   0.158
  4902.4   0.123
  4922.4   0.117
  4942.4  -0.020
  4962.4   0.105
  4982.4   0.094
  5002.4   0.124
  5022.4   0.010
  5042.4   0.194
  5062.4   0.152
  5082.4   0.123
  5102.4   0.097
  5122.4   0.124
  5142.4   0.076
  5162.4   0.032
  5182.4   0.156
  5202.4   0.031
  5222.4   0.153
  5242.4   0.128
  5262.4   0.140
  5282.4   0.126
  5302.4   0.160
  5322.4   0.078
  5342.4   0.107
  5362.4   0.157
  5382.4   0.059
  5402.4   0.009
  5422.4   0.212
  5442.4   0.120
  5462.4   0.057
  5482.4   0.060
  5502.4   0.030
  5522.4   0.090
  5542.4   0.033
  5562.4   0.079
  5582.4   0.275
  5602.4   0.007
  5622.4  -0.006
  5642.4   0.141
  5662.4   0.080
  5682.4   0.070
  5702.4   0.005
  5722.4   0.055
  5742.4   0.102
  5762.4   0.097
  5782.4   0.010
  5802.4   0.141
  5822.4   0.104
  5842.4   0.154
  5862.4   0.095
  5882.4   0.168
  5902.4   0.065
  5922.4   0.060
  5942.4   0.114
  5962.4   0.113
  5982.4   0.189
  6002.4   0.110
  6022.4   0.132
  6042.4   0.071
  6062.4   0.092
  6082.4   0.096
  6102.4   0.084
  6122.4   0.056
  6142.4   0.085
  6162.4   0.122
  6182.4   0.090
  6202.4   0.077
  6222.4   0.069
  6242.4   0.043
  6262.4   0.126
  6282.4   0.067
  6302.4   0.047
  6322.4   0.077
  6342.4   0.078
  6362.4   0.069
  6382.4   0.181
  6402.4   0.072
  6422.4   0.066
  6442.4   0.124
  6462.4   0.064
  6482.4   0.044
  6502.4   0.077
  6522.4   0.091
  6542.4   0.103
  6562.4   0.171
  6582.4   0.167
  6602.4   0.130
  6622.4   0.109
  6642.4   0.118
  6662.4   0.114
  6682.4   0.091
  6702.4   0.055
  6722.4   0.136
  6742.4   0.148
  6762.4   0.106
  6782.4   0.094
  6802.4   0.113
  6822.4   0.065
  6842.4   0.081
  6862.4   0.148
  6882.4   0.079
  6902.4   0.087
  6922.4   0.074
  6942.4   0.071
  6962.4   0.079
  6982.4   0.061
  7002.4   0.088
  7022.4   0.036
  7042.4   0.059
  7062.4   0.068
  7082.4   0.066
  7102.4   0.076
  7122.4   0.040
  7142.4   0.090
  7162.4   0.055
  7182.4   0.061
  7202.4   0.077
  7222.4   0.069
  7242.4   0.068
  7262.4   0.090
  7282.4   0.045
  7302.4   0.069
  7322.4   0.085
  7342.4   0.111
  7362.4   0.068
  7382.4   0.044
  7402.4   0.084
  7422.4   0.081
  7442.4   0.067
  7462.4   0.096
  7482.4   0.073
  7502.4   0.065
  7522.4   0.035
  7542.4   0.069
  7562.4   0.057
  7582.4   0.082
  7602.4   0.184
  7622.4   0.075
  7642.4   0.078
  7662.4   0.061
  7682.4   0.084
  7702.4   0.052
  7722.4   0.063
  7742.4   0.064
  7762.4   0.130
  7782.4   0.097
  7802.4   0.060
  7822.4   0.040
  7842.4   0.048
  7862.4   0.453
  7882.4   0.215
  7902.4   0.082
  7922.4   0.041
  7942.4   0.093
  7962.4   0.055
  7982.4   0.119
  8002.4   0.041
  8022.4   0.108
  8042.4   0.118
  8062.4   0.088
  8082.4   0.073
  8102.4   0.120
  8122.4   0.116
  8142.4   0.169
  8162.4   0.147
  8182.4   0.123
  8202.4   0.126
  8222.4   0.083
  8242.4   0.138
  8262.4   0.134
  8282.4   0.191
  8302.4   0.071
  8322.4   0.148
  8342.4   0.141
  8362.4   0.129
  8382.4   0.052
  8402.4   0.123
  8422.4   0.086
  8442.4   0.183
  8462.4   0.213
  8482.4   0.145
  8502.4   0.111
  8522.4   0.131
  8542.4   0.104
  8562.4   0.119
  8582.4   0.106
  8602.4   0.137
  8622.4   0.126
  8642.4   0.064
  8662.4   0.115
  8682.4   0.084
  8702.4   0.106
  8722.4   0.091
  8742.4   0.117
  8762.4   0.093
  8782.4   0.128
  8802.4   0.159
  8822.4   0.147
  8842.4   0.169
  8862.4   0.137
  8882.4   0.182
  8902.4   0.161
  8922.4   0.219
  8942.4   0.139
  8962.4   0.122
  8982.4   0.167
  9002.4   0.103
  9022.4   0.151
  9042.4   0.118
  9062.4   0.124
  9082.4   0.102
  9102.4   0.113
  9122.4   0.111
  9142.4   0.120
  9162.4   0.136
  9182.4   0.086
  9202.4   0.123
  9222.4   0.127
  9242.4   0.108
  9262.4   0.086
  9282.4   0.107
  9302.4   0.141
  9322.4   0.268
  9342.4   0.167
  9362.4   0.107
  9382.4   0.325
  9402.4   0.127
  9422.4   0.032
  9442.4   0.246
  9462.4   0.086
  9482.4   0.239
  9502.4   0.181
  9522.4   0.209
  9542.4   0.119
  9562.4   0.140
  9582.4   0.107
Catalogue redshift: 1.11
